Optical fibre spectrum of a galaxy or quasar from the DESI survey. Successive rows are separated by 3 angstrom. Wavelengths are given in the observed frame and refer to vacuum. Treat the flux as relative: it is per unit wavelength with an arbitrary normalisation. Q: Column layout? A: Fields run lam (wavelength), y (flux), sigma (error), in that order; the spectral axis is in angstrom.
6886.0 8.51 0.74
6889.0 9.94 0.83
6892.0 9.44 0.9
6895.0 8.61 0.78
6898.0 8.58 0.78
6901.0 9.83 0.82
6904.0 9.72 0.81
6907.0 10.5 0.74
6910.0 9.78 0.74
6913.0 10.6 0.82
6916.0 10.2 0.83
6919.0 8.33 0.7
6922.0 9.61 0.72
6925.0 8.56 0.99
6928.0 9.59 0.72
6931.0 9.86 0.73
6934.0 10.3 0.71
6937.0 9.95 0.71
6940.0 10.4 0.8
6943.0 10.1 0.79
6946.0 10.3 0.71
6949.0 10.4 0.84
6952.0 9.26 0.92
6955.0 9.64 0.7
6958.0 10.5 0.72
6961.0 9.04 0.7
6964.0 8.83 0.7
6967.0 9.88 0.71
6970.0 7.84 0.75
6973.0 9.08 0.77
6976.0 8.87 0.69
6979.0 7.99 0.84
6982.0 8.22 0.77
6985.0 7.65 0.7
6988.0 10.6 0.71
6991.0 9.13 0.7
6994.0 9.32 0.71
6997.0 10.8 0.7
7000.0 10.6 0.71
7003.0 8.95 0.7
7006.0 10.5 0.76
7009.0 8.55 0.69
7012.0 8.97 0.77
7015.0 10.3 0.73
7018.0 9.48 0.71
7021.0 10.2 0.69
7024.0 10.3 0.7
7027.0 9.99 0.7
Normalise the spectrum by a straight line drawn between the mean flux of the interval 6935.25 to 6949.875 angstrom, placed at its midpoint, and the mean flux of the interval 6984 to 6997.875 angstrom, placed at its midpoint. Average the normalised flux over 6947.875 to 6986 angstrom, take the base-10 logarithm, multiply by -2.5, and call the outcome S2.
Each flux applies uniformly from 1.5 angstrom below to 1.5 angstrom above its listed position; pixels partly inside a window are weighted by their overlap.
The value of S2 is 0.098 mag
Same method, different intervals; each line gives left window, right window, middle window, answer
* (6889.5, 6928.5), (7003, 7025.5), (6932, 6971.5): -0.02 mag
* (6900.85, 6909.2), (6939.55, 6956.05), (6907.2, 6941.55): 0.03 mag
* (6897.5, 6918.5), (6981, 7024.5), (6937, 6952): -0.04 mag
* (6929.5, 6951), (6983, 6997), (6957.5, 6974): 0.07 mag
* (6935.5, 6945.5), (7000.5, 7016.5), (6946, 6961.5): 0.02 mag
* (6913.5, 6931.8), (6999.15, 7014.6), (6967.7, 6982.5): 0.12 mag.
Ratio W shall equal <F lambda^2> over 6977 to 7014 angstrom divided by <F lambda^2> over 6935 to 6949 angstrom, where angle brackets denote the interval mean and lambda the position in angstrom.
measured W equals 0.9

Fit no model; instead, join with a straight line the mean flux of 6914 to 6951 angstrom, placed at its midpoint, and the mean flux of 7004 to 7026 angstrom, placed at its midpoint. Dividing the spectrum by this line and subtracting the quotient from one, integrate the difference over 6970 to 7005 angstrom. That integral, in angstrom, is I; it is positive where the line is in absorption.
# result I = 2.2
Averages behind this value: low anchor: 9.8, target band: 9.16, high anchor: 9.74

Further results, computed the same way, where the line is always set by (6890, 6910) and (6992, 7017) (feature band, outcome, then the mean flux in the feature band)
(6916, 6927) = 0.6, 9.05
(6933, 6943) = -0.6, 10.2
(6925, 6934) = -0.1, 9.63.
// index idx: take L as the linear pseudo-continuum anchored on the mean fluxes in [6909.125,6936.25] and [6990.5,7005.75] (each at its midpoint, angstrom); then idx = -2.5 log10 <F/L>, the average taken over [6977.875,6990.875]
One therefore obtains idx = 0.13 mag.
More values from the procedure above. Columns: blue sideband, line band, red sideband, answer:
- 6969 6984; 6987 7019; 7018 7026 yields -0.04 mag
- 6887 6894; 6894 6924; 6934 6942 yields 0.02 mag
